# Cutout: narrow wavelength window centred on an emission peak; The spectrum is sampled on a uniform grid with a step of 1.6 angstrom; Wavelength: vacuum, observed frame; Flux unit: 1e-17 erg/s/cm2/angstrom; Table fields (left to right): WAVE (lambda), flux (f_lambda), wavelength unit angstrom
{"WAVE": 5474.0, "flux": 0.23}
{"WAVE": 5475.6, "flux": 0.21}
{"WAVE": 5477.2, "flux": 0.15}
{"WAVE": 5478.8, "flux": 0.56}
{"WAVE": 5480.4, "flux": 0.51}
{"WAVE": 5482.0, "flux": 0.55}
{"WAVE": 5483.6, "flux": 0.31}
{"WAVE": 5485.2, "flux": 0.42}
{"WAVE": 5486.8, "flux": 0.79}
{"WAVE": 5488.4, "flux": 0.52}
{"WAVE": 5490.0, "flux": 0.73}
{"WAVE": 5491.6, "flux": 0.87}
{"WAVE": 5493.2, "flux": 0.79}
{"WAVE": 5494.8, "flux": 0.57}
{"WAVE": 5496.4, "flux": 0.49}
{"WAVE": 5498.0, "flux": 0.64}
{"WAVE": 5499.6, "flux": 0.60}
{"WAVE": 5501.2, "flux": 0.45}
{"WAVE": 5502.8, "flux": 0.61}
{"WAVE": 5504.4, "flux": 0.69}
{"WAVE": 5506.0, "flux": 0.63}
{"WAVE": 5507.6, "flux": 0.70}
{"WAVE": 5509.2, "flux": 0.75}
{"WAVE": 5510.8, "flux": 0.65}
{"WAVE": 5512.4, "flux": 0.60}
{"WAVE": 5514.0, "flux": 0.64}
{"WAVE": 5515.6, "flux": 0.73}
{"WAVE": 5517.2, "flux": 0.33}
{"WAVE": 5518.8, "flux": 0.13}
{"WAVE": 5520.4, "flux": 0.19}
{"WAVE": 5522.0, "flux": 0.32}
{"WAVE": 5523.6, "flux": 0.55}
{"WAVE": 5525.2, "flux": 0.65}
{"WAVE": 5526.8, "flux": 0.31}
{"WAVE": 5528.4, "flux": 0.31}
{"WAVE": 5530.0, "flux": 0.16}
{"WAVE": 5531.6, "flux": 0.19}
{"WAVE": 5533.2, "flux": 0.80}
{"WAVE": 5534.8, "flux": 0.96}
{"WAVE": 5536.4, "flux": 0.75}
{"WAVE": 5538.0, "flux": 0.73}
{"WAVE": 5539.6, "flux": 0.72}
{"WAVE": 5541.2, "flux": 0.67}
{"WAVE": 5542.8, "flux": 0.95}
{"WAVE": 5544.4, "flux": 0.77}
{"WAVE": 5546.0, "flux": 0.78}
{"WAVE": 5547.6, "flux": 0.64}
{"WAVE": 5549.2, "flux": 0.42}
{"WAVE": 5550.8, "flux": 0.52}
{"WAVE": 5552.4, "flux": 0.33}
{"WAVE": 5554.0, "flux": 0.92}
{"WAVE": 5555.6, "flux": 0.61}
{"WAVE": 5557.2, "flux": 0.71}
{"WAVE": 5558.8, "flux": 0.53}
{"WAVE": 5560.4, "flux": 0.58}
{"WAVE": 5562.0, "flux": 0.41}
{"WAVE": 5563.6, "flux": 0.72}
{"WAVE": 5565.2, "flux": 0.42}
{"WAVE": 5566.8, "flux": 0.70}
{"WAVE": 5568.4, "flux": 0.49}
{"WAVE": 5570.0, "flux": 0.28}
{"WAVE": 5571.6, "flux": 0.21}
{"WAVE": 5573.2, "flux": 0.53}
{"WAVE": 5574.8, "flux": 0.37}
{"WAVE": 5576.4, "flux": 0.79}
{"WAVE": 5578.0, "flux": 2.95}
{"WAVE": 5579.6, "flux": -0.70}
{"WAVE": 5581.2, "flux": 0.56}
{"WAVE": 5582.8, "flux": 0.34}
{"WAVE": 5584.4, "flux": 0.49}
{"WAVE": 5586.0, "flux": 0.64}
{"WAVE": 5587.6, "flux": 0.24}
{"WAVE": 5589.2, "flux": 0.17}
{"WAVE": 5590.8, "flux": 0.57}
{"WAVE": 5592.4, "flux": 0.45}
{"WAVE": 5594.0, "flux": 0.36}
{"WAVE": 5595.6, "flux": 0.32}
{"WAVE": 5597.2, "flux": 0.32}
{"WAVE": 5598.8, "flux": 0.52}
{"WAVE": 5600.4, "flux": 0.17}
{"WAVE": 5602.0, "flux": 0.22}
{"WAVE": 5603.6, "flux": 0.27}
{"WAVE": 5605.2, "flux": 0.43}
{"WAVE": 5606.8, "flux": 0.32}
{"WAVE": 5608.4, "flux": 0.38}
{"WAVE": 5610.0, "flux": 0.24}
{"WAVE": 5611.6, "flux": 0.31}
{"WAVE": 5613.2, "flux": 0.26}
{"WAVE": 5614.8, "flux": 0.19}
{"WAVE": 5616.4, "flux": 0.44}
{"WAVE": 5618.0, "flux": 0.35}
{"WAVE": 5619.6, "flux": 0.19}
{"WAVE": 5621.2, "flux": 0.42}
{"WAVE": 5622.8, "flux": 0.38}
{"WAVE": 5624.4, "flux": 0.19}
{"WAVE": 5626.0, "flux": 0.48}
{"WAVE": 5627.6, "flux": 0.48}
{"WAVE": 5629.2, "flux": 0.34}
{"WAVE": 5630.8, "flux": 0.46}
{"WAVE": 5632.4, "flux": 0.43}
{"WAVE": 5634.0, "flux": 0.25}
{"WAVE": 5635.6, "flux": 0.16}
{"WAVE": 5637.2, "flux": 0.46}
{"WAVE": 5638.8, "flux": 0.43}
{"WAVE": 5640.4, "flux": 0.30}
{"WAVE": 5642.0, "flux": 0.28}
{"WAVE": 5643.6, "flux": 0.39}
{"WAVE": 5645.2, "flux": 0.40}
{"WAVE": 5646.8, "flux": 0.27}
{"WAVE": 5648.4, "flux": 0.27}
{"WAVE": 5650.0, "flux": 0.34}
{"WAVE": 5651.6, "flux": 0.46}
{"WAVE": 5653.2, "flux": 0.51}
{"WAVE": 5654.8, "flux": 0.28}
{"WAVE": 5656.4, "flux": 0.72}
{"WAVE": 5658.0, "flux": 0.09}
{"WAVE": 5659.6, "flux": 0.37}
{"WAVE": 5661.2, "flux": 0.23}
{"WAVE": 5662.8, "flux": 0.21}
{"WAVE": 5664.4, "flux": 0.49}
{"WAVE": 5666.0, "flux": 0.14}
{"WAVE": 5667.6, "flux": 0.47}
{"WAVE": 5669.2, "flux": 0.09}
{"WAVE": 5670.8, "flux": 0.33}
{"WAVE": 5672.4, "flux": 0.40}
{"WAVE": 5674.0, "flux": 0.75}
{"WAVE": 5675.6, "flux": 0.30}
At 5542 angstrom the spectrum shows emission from C IV 1549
